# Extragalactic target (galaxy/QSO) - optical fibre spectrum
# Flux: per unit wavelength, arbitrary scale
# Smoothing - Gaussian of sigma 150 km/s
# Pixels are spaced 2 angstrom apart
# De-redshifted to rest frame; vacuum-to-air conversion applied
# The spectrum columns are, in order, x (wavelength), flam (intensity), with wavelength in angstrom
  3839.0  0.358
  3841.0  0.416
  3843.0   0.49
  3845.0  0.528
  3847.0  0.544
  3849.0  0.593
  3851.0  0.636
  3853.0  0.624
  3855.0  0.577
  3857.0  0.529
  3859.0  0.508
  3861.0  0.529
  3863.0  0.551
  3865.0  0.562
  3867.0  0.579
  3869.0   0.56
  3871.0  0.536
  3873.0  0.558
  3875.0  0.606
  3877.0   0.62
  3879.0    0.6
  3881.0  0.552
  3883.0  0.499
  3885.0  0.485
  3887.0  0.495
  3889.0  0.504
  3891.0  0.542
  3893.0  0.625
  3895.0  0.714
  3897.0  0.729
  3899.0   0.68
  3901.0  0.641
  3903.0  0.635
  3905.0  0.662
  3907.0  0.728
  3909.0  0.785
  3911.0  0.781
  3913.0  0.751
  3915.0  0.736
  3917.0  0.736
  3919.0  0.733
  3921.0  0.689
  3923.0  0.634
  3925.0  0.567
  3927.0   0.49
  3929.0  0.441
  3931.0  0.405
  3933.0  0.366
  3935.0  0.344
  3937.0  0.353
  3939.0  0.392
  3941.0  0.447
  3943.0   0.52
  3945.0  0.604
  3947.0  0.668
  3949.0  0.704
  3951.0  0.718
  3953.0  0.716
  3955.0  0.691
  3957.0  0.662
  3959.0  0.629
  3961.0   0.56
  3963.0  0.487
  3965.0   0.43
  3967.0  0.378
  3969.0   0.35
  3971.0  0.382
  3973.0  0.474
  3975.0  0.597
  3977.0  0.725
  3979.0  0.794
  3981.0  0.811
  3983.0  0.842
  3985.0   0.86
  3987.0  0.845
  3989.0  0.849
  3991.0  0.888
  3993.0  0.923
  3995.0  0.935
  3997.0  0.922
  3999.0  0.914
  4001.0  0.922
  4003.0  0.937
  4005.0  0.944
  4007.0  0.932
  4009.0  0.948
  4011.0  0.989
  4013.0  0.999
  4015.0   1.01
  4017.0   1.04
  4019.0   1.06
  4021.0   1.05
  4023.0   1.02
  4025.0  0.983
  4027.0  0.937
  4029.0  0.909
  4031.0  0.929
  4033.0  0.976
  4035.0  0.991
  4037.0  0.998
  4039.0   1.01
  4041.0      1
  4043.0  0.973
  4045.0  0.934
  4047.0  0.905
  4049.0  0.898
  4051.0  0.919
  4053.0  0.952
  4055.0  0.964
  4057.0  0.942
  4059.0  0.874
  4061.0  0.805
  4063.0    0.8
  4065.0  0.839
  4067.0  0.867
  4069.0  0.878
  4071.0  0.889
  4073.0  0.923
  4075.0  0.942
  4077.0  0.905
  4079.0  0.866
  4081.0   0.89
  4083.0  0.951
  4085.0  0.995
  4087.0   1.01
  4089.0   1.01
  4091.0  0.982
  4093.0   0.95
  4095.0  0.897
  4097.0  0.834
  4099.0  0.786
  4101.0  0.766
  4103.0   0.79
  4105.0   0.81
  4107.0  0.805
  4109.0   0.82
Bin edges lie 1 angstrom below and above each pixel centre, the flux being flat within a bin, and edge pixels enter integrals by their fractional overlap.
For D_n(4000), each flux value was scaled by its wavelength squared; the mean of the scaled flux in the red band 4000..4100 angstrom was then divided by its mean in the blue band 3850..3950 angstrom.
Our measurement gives 1.7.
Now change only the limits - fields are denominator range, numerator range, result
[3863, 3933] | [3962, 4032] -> 1.43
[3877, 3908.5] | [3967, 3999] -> 1.27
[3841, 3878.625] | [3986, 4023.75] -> 1.84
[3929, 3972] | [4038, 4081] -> 1.87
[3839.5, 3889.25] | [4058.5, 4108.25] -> 1.80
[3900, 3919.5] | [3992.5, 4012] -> 1.37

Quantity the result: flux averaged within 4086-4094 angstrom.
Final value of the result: 0.988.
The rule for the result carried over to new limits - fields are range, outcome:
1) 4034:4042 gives 1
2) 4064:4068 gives 0.853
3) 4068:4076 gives 0.908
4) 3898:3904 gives 0.652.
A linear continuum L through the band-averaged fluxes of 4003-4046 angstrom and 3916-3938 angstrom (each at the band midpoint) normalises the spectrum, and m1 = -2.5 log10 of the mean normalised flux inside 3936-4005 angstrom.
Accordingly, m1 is 0.09 mag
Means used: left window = 0.523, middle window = 0.678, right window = 0.981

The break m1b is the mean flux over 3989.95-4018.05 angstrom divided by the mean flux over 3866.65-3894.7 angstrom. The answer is 1.70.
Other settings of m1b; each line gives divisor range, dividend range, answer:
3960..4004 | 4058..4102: 1.24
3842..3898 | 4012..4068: 1.67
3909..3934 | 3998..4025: 1.59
